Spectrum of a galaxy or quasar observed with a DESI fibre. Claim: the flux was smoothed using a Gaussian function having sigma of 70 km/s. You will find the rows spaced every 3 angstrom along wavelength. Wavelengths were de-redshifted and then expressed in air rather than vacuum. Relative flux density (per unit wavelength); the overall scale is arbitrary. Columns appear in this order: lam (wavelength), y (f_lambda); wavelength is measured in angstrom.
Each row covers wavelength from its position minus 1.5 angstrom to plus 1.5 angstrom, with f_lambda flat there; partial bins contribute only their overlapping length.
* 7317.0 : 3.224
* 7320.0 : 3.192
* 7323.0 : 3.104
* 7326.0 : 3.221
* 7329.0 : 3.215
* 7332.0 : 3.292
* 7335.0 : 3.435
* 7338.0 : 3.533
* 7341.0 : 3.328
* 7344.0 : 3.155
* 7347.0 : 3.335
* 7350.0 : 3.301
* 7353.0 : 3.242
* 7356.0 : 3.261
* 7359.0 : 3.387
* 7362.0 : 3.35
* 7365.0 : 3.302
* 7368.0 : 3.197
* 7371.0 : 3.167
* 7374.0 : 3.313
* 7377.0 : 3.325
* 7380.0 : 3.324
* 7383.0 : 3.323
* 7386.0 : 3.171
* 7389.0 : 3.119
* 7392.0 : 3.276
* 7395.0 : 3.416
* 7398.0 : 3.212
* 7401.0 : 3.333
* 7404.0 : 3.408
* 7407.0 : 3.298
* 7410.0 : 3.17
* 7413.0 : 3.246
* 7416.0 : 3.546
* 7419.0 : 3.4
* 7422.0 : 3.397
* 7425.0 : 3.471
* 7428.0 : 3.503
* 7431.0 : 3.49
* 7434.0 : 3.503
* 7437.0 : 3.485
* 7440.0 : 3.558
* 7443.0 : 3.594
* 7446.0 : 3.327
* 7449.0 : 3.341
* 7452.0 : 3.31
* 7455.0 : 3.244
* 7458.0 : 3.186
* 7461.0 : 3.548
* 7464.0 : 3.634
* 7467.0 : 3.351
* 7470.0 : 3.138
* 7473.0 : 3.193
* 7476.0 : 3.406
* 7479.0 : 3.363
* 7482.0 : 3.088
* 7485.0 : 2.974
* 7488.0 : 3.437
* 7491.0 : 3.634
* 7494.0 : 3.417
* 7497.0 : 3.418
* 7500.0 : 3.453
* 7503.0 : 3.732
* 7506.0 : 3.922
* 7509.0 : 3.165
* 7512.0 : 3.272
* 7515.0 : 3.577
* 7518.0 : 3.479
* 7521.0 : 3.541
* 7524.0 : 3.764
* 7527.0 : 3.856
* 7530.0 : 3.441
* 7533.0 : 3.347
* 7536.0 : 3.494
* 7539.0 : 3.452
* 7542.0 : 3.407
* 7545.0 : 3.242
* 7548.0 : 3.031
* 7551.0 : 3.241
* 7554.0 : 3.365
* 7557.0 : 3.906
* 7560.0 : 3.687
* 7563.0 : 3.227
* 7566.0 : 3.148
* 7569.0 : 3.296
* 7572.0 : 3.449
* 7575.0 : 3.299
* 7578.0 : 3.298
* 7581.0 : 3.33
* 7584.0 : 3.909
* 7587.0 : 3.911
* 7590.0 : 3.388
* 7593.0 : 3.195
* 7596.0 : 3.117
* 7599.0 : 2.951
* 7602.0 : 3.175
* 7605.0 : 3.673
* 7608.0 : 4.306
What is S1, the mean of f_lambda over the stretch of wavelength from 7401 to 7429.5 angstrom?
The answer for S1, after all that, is 3.38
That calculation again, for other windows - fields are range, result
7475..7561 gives 3.45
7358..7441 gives 3.34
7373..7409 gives 3.29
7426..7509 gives 3.41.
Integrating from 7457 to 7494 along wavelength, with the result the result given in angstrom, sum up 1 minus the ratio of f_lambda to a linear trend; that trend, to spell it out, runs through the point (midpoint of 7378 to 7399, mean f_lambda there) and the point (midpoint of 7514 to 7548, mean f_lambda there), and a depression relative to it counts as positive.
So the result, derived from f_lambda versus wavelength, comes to 0.7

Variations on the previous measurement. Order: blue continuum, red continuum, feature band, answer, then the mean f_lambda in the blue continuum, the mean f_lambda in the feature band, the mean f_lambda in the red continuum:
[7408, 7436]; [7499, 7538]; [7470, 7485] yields 1.14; 3.41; 3.22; 3.54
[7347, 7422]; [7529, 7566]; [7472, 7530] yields -1.61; 3.3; 3.46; 3.39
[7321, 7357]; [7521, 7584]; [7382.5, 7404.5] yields 0.31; 3.28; 3.27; 3.43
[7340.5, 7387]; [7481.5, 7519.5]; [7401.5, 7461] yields -0.69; 3.28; 3.4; 3.44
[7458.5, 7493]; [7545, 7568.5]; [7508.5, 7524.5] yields -0.56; 3.34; 3.47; 3.36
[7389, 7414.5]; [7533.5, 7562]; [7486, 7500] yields -0.36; 3.28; 3.46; 3.42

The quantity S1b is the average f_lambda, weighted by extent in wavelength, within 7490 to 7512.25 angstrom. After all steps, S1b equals 3.51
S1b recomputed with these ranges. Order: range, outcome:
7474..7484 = 3.27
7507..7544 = 3.49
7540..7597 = 3.39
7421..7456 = 3.44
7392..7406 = 3.33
